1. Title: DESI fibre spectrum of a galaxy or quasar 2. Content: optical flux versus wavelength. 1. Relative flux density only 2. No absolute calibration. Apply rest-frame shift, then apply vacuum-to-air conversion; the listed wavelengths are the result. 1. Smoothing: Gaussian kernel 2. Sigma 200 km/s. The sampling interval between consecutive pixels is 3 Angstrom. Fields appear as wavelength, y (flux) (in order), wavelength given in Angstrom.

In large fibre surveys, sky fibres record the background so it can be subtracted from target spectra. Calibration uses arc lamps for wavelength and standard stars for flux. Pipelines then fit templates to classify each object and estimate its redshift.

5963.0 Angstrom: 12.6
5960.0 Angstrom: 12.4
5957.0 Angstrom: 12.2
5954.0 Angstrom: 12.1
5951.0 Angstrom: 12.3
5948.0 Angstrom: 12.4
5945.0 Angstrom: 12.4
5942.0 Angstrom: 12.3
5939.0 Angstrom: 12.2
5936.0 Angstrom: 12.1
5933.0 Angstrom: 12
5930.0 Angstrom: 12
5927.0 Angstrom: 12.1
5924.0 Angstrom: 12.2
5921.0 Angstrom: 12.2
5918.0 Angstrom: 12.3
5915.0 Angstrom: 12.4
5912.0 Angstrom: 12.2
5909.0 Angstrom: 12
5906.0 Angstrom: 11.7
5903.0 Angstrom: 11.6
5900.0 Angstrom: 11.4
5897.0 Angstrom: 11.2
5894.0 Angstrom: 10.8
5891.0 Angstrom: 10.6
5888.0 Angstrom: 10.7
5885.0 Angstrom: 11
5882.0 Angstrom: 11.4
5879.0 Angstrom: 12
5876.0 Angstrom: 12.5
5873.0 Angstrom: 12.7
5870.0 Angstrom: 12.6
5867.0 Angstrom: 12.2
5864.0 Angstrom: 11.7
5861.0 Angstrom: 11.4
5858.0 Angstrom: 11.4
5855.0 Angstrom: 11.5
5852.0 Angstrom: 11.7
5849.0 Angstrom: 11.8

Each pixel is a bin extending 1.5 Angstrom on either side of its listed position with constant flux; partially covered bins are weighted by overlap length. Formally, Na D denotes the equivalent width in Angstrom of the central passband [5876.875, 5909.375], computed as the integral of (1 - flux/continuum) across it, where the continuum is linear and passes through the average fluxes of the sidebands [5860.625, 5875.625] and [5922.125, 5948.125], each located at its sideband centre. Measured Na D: 2.36 Angstrom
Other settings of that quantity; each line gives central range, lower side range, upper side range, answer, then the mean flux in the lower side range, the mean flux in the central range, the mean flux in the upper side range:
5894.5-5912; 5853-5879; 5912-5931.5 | 0.78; 12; 11.6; 12.2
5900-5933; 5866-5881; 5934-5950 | 0.73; 12.4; 12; 12.3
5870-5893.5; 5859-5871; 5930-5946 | 0.76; 11.9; 11.6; 12.2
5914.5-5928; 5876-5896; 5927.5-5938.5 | -0.45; 11.2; 12.2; 12.1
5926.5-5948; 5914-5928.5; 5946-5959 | 0.13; 12.2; 12.2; 12.3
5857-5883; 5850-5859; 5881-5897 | -1.73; 11.6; 12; 10.9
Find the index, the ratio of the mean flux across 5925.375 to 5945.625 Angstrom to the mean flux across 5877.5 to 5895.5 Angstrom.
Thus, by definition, 1.1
